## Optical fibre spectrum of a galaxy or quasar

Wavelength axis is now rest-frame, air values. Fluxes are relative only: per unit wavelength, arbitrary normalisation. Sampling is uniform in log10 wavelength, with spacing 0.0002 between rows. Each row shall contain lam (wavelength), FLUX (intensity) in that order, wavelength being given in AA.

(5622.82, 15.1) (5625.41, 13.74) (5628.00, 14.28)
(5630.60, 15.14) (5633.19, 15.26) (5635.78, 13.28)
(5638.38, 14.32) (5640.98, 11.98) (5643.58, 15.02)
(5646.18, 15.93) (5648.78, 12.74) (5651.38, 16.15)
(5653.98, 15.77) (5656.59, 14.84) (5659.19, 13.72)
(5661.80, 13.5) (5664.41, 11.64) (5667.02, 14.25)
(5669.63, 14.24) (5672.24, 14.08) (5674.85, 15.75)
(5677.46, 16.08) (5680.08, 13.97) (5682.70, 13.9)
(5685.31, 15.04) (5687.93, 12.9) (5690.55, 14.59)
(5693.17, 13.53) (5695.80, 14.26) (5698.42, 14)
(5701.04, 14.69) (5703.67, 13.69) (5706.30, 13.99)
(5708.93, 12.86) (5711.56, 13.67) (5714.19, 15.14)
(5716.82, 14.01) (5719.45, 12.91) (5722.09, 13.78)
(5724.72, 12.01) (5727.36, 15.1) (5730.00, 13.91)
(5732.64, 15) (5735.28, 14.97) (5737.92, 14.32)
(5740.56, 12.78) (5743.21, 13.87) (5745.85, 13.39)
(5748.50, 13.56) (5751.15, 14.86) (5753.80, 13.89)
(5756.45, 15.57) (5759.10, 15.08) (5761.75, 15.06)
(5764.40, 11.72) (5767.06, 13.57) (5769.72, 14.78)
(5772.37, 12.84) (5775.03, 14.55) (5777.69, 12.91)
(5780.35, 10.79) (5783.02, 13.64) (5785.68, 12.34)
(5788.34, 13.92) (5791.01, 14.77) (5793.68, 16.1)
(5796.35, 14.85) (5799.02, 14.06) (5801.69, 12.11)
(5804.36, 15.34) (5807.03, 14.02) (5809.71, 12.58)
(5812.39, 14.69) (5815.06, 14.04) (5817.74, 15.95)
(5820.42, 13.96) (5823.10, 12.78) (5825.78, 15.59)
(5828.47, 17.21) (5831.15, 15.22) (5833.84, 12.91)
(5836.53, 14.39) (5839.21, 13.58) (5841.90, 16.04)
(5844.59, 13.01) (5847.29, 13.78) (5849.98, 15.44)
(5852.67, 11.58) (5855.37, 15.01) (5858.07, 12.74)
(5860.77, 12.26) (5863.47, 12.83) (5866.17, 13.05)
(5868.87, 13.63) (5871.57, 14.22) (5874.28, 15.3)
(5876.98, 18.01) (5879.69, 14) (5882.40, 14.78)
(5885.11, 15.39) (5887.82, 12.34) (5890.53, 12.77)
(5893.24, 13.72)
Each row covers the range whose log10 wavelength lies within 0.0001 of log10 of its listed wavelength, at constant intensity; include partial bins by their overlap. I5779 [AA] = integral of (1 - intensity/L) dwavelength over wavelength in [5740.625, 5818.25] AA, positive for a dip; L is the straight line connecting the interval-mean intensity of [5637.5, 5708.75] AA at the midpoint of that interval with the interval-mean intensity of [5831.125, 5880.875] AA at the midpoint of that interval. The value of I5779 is 1.01 AA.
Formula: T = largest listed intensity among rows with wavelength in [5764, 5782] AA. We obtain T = 14.78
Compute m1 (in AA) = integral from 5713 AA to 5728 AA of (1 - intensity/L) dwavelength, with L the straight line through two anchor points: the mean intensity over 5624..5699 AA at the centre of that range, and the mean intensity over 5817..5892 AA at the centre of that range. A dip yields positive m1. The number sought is 0.5 AA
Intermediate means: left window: 14.3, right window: 14.2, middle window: 13.8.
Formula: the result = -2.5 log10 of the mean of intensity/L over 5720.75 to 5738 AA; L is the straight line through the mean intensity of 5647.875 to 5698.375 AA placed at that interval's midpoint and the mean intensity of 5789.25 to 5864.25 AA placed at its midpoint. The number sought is 0.01 mag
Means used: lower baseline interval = 14.3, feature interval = 14.1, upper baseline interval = 14.2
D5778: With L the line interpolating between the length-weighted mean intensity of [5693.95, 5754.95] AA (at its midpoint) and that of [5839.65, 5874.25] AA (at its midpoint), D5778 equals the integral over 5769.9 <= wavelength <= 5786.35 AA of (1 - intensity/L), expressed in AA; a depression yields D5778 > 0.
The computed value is 1.00 AA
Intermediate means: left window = 13.9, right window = 13.7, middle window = 13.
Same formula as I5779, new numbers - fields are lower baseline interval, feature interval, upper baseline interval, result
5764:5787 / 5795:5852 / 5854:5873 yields -4.7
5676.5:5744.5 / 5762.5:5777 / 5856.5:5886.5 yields 0.6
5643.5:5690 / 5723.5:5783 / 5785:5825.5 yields 1.7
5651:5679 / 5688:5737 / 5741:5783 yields 0.5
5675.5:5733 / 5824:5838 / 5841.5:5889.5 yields -0.9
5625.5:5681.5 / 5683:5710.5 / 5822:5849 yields 0.8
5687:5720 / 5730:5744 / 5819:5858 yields -0.2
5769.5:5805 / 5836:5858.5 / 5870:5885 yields 1.1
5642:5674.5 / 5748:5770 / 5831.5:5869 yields -0.4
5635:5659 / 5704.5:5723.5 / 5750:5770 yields 0.8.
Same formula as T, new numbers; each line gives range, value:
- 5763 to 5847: 17.21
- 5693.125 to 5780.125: 15.57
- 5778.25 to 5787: 13.64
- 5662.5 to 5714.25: 16.08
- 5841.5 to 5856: 16.04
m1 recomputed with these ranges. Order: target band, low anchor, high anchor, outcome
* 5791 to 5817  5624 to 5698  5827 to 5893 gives -0.2 AA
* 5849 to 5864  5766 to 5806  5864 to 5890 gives 1.0 AA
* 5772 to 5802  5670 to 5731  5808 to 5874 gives 0.9 AA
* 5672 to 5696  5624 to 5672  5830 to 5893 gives -0.4 AA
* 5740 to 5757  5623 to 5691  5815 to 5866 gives 0.3 AA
